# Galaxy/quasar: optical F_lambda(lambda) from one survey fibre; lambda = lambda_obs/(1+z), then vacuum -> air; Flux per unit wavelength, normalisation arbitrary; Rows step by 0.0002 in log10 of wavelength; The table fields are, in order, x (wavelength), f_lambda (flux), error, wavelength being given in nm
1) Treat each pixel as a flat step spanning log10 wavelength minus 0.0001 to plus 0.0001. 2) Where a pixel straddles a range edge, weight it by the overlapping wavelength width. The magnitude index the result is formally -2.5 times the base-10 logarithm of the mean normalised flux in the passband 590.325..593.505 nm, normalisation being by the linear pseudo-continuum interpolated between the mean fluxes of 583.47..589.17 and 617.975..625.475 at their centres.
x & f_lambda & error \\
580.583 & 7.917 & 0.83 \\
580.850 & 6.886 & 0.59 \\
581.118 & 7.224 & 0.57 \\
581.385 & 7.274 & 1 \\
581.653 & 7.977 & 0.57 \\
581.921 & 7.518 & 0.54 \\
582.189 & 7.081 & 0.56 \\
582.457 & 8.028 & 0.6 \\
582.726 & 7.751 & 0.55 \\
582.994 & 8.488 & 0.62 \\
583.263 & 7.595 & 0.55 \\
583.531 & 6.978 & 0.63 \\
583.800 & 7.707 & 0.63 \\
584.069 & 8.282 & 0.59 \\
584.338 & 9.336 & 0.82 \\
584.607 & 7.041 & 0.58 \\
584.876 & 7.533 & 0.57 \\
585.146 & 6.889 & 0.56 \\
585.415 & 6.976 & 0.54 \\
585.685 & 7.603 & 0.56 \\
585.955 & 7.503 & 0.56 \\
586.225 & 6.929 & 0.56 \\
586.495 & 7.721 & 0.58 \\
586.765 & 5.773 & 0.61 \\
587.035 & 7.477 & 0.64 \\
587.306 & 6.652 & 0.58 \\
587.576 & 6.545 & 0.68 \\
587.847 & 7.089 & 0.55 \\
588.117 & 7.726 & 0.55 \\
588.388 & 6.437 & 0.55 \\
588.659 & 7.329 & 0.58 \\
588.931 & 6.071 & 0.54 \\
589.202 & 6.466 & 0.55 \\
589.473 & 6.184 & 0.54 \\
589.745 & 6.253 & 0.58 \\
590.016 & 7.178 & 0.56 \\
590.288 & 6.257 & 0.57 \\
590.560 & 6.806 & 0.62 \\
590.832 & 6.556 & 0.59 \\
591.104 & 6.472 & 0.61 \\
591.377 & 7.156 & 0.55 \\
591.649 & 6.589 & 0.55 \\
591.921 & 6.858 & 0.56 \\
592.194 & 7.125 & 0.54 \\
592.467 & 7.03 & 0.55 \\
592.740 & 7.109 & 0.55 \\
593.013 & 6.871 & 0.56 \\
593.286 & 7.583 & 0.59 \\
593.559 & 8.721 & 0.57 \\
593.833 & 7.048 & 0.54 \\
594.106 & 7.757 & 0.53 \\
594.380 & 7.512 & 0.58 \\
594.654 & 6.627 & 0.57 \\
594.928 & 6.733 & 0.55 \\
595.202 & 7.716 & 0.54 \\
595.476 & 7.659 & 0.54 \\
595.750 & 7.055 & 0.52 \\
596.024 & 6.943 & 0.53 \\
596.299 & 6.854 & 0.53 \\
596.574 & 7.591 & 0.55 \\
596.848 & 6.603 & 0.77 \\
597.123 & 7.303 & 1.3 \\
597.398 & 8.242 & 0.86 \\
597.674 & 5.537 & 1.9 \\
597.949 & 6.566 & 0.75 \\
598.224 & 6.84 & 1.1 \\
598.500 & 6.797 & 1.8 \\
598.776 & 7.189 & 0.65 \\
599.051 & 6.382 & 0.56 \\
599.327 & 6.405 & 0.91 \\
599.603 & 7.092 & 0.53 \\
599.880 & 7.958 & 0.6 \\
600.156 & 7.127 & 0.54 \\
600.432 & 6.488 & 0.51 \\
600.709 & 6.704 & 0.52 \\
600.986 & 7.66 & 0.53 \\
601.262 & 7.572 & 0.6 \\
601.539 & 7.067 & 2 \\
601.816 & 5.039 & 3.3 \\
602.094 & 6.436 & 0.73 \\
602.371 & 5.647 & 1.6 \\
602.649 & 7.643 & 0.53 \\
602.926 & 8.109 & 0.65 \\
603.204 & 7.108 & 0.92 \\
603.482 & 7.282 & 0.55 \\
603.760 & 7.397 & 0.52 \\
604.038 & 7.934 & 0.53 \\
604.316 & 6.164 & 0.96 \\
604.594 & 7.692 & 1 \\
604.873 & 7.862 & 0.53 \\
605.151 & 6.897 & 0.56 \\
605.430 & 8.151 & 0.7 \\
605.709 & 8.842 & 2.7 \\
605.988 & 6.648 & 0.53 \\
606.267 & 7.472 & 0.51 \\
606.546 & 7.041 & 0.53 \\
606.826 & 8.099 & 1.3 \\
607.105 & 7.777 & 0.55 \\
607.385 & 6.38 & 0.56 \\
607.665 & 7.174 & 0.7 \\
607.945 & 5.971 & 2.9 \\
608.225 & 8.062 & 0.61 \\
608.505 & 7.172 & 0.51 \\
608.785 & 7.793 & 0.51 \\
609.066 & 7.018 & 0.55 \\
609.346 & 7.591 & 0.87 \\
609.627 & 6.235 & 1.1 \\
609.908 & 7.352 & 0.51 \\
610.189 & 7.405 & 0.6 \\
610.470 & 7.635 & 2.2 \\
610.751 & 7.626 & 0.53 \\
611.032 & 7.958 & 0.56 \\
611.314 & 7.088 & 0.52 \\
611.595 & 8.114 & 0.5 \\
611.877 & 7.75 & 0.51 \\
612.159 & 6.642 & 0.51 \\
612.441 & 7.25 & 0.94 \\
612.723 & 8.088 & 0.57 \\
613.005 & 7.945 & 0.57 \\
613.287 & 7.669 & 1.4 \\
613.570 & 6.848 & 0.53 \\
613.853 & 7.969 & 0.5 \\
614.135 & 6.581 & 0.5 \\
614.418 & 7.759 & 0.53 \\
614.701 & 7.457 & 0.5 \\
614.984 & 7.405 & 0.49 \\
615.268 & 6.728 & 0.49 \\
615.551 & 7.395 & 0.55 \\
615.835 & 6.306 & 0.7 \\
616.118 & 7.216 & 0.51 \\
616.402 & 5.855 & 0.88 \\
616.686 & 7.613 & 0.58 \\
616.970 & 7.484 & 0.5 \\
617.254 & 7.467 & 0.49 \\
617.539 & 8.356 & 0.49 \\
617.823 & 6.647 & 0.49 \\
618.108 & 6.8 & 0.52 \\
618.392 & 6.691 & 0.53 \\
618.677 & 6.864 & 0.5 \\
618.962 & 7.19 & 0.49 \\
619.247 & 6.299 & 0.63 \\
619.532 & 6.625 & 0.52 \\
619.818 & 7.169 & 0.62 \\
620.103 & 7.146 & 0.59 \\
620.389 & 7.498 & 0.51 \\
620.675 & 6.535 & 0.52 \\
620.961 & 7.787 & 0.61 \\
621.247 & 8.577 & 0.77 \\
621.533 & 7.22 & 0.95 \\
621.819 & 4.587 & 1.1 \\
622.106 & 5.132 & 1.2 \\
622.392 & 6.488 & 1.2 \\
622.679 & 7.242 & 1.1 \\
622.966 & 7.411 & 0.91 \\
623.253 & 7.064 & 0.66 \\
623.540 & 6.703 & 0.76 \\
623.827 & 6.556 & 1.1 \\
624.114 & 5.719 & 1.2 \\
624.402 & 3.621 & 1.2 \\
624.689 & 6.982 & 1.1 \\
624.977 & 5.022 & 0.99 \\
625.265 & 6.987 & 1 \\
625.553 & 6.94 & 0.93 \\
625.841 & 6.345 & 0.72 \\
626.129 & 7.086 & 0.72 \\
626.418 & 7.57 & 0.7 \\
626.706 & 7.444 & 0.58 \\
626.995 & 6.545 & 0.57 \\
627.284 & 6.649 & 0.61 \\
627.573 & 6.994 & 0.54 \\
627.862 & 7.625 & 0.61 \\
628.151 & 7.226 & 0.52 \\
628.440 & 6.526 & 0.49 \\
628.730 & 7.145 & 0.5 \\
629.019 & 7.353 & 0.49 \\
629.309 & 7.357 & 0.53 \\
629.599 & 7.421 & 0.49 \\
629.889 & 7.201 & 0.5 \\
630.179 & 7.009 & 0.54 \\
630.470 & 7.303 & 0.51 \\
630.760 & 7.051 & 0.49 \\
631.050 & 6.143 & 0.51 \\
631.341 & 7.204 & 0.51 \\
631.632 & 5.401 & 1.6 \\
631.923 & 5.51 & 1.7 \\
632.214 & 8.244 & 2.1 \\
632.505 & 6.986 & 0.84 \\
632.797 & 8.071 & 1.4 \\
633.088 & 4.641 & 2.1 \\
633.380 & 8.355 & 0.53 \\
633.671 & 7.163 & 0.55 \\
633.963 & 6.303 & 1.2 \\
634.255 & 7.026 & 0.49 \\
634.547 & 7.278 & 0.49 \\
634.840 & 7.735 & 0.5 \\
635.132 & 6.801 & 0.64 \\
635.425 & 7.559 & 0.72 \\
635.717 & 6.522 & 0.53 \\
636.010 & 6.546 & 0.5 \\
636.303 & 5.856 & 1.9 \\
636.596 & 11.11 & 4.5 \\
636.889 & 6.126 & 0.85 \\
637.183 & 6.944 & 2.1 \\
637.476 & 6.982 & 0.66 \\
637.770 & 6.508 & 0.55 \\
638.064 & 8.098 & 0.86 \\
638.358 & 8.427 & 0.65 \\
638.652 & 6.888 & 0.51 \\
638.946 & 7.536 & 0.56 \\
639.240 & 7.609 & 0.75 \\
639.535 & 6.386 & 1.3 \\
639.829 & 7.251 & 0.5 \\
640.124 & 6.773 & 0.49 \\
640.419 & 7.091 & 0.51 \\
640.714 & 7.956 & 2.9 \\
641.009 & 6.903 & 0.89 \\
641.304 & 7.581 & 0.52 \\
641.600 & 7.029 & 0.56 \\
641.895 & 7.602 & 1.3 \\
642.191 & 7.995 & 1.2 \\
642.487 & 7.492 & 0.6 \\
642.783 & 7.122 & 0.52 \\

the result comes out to 0.025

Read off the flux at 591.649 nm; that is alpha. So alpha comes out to 6.589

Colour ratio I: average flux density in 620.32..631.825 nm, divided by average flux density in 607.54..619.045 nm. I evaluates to 0.9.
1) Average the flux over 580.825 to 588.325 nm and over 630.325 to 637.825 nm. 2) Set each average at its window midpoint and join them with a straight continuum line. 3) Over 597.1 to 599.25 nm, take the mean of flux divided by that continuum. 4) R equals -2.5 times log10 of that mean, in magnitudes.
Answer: 0.07 mag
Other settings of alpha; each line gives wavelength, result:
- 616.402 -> 5.855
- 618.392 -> 6.691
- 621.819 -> 4.587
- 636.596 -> 11.11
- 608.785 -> 7.793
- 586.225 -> 6.929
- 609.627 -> 6.235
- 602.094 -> 6.436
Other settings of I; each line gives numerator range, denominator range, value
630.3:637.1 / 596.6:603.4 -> 1.01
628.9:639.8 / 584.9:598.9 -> 1.02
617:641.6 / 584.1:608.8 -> 0.98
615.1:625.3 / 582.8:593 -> 0.95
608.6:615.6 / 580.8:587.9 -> 1.00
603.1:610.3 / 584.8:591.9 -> 1.07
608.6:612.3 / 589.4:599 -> 1.06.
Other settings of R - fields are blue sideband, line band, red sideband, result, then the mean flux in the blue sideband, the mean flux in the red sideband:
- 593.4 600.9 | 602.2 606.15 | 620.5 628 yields -0.06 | 7.09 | 6.65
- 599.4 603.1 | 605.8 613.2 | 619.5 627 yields -0.08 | 6.96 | 6.67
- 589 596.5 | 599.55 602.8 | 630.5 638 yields 0.02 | 7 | 6.98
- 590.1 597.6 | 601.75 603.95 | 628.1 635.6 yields 0.03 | 7.13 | 7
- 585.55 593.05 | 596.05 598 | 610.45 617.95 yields 0.01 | 6.85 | 7.36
